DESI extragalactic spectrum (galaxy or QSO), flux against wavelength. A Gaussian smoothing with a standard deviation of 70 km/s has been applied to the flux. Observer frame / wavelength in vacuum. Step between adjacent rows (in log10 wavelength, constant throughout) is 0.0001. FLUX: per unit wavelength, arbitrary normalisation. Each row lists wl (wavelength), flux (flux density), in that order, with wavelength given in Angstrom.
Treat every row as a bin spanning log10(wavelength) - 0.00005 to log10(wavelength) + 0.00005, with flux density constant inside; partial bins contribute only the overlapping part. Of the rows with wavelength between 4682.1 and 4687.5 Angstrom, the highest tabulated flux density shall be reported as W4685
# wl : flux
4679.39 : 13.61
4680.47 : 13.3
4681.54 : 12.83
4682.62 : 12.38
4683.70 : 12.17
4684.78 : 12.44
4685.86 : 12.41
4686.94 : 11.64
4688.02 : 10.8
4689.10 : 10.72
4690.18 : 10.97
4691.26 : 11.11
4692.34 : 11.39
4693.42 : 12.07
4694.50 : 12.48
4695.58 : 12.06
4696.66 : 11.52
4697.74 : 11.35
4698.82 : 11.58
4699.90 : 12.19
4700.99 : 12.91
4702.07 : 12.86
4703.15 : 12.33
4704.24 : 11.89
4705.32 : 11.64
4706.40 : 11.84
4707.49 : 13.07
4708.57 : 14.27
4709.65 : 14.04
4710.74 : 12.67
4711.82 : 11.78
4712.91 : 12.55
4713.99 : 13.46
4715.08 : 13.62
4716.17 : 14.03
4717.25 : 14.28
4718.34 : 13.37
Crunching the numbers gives 12.44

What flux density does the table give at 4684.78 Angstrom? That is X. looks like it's 12.44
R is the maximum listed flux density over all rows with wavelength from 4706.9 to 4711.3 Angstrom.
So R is 14.27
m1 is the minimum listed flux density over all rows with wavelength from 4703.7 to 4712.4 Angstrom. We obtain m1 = 11.64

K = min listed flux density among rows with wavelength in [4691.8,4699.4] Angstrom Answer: 11.35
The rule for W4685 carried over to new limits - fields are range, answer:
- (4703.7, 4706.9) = 11.89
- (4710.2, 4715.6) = 13.62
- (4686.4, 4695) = 12.48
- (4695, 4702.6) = 12.91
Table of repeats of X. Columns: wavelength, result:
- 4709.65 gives 14.04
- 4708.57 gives 14.27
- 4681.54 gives 12.83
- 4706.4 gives 11.84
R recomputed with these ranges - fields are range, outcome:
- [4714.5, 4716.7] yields 14.03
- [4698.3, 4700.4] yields 12.19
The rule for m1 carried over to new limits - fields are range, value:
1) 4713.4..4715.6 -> 13.46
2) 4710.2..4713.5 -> 11.78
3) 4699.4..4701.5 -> 12.19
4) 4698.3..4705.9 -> 11.58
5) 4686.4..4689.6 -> 10.72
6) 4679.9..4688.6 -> 10.8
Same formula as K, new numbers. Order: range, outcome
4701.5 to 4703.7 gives 12.33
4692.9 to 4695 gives 12.07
